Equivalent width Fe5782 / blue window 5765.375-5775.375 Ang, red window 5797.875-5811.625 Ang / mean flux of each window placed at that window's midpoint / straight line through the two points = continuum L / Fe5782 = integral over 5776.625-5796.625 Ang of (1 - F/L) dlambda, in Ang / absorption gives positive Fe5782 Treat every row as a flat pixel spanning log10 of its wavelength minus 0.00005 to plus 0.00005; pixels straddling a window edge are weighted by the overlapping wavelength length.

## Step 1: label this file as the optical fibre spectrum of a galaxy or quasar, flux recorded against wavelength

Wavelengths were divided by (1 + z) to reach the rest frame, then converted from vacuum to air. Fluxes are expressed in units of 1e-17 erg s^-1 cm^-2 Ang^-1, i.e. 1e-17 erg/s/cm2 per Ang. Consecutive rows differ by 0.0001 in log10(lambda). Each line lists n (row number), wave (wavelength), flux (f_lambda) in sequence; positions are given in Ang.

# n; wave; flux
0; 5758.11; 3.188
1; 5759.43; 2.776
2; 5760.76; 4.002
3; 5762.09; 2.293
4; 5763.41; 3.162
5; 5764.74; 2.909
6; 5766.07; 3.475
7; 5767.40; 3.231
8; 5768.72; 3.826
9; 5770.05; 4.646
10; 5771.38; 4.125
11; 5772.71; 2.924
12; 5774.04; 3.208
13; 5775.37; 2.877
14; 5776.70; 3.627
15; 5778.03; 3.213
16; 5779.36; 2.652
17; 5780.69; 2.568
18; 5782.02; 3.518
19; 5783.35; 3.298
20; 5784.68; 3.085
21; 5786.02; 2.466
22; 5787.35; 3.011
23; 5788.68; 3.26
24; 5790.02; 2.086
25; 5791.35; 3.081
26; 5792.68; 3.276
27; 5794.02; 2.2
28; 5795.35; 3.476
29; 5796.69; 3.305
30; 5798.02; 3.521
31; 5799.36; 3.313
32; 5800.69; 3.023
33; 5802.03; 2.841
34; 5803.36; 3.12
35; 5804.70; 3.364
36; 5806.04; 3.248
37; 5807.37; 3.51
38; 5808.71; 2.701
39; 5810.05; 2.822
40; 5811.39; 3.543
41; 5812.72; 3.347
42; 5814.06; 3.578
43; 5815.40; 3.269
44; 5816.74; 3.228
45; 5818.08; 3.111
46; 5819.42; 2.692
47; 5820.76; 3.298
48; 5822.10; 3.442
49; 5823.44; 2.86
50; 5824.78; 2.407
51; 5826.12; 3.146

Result 2.4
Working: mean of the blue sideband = 3.58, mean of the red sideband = 3.16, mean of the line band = 2.98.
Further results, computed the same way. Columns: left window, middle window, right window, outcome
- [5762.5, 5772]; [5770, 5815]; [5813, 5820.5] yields 3.1 Ang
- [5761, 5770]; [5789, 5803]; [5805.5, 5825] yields 0.8 Ang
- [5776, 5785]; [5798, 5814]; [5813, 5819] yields 0.2 Ang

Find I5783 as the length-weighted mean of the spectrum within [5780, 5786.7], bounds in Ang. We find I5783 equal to 2.99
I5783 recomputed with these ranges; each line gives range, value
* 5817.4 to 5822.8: 3.13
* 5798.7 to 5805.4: 3.13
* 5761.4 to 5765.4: 2.8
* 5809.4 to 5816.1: 3.31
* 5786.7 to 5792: 2.86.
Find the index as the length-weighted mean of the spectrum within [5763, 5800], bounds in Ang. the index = 3.19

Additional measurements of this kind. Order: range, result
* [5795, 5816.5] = 3.25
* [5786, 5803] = 3.01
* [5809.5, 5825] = 3.16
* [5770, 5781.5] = 3.25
